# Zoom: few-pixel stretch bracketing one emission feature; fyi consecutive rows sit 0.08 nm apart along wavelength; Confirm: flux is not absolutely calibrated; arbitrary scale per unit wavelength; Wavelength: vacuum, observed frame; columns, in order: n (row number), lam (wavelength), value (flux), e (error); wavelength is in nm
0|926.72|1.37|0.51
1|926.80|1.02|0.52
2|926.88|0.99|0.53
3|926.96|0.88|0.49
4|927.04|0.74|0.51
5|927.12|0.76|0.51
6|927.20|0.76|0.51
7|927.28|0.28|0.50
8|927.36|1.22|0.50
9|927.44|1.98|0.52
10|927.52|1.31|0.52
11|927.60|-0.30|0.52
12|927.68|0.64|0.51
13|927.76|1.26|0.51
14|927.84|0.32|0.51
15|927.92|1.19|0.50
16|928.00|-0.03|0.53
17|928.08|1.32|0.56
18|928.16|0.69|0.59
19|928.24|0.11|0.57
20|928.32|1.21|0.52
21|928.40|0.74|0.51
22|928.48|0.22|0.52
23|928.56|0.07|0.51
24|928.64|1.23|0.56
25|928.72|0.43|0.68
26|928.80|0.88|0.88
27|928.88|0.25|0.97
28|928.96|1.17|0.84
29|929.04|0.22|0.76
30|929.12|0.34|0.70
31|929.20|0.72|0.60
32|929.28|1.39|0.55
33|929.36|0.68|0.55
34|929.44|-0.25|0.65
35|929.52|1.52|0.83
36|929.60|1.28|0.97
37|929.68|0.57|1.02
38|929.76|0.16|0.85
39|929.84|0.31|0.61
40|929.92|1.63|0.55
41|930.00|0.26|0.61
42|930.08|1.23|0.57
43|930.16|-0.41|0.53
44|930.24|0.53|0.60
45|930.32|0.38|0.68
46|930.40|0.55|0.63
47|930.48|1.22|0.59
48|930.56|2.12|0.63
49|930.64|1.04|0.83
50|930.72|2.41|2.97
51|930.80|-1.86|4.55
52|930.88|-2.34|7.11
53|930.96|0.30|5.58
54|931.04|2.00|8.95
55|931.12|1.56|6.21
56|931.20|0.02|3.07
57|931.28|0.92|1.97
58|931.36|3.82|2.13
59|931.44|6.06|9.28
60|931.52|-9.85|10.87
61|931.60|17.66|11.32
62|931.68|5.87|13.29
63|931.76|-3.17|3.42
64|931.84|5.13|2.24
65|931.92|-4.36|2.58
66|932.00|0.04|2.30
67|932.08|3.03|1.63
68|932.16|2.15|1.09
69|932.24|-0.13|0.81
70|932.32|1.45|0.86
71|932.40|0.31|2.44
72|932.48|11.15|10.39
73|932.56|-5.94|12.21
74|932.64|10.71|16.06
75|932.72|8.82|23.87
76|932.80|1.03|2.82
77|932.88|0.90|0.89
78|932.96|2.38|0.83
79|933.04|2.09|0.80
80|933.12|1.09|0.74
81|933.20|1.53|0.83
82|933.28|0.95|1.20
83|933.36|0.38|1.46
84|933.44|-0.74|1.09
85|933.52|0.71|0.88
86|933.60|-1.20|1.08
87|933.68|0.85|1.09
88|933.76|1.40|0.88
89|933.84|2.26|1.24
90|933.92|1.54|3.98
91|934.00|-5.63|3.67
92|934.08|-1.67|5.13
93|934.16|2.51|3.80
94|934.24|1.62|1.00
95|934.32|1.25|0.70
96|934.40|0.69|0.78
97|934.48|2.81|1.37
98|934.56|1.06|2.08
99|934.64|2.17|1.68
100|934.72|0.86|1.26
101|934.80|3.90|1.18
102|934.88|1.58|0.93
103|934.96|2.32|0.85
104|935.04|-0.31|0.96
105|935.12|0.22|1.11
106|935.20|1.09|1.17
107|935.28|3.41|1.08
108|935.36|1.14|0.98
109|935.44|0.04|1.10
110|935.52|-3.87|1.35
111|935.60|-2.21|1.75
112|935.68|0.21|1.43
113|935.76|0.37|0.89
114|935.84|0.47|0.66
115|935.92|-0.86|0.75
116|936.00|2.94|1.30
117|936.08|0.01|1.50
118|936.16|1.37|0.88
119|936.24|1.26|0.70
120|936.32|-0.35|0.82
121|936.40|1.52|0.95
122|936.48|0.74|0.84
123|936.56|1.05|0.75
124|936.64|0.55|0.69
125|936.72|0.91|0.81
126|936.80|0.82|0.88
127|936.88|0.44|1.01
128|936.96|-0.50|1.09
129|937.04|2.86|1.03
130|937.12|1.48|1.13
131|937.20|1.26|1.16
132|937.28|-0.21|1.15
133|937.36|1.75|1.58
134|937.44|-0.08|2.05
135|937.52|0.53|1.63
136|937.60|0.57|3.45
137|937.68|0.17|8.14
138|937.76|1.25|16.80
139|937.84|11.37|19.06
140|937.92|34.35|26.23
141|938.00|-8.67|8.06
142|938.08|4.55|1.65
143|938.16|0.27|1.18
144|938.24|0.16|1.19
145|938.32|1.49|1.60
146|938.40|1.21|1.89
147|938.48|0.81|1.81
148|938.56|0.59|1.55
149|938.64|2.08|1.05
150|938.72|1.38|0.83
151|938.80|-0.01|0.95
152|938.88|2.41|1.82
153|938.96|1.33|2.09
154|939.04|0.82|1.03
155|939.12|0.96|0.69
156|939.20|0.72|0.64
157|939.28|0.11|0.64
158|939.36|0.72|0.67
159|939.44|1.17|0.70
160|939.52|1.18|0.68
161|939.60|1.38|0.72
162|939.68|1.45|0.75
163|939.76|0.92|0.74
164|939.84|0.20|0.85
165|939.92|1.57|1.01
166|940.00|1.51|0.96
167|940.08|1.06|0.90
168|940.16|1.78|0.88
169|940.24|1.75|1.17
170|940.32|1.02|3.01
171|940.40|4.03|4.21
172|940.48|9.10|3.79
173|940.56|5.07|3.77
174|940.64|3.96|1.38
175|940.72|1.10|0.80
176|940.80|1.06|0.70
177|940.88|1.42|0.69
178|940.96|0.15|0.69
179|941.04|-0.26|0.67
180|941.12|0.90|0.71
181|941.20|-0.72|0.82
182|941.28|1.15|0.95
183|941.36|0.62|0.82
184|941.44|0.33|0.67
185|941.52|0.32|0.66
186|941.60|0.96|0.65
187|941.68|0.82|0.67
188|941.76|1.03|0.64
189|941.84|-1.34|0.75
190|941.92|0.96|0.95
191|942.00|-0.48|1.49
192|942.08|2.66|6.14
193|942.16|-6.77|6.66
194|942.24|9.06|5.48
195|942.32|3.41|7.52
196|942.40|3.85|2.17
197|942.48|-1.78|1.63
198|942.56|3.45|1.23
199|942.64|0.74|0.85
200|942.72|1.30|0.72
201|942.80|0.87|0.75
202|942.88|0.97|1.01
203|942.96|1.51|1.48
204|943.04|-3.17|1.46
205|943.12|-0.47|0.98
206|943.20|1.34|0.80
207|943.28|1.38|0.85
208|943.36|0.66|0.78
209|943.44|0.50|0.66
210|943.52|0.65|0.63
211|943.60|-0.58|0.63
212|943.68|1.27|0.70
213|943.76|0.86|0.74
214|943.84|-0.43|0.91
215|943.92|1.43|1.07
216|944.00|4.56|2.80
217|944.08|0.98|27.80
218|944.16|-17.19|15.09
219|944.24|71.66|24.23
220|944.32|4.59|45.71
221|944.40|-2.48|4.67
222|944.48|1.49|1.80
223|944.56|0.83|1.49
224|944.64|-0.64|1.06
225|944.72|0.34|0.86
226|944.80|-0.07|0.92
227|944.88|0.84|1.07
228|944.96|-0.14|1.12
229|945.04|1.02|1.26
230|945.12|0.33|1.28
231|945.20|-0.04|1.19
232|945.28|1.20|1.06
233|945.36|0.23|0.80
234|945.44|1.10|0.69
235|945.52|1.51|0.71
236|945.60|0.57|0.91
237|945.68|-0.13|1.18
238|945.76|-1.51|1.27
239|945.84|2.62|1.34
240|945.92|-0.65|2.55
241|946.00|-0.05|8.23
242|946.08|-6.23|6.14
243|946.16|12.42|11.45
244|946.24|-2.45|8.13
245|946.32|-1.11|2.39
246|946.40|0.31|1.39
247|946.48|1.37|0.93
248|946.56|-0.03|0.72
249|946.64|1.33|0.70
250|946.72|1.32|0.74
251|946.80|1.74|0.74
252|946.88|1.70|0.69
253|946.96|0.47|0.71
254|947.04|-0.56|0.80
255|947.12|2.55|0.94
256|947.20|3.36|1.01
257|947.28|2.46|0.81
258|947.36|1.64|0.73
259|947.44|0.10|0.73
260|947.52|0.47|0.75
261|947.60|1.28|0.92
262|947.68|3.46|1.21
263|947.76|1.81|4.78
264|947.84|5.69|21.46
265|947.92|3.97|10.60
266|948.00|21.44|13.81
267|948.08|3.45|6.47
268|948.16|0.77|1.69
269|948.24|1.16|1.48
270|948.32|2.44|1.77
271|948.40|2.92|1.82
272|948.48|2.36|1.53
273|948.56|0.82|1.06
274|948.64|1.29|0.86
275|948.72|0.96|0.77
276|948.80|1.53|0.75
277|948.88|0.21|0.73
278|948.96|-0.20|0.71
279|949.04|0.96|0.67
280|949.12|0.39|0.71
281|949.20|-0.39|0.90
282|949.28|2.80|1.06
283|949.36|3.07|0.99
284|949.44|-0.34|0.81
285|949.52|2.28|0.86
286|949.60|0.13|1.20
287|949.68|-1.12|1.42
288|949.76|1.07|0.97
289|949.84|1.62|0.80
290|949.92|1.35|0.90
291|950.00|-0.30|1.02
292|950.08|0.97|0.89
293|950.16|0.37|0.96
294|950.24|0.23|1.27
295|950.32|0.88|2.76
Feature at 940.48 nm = H-gamma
